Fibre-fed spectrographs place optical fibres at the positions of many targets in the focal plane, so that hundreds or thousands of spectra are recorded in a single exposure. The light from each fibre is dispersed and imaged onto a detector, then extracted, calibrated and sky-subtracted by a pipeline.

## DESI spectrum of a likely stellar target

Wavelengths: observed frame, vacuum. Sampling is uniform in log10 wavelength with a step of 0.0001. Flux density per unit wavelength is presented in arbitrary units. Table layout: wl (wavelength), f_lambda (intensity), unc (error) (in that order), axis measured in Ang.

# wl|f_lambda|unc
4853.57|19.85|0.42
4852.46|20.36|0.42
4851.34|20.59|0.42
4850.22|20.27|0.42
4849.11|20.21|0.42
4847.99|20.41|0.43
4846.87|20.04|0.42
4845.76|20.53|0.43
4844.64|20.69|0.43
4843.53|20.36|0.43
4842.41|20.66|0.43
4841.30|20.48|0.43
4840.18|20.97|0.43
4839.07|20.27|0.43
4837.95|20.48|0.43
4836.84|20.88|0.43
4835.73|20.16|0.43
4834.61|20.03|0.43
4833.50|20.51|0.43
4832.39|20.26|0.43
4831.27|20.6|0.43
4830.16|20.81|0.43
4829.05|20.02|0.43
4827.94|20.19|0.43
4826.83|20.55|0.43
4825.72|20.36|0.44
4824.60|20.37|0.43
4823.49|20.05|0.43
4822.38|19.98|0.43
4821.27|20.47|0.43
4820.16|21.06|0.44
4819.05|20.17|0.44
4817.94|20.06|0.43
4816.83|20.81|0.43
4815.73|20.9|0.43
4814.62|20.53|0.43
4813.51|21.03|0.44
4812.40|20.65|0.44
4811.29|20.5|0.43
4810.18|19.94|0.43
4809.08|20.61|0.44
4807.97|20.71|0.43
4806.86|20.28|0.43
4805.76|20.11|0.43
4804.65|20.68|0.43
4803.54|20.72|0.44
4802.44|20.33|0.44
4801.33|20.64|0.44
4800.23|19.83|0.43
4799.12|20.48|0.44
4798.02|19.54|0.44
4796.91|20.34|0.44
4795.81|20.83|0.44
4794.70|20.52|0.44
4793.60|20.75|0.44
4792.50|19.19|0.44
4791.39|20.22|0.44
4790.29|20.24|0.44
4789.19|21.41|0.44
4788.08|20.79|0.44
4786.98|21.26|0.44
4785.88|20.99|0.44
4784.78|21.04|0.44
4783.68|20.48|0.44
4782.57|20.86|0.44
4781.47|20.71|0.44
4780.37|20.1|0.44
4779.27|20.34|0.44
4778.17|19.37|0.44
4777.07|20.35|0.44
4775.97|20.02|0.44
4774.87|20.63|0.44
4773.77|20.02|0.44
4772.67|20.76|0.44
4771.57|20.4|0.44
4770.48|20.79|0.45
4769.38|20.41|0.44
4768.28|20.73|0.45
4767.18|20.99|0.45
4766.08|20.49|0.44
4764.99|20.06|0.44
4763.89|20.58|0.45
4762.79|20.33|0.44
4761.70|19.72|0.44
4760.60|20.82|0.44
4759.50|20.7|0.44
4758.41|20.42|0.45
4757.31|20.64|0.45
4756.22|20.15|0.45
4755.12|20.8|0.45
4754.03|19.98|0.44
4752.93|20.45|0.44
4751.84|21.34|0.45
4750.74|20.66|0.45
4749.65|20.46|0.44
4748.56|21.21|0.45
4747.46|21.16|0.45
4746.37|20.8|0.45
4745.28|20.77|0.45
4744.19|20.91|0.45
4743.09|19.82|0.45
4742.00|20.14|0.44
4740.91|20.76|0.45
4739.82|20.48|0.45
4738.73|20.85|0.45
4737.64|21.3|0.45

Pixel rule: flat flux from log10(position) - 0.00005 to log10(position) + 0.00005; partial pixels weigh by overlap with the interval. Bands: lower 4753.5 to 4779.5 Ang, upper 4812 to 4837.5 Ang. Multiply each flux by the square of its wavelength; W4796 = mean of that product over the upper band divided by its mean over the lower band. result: 1.03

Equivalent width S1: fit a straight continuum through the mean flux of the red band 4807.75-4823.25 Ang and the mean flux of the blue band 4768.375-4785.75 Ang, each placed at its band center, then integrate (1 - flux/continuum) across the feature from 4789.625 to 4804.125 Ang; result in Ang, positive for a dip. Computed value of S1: 0.14 Ang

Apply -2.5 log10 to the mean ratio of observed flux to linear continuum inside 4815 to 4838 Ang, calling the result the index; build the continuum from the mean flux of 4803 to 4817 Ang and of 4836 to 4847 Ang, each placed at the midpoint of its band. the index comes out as 0.01 mag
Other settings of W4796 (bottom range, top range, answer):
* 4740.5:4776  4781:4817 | 1.02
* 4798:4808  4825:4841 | 1.02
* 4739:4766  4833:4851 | 1.03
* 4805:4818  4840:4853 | 1.01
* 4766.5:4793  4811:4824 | 1.02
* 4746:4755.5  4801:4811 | 1.01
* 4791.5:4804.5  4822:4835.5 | 1.01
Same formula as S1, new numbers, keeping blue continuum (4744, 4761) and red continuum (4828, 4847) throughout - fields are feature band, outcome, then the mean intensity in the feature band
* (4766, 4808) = 0.3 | 20.5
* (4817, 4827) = 0.1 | 20.3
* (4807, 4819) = 0.0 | 20.5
